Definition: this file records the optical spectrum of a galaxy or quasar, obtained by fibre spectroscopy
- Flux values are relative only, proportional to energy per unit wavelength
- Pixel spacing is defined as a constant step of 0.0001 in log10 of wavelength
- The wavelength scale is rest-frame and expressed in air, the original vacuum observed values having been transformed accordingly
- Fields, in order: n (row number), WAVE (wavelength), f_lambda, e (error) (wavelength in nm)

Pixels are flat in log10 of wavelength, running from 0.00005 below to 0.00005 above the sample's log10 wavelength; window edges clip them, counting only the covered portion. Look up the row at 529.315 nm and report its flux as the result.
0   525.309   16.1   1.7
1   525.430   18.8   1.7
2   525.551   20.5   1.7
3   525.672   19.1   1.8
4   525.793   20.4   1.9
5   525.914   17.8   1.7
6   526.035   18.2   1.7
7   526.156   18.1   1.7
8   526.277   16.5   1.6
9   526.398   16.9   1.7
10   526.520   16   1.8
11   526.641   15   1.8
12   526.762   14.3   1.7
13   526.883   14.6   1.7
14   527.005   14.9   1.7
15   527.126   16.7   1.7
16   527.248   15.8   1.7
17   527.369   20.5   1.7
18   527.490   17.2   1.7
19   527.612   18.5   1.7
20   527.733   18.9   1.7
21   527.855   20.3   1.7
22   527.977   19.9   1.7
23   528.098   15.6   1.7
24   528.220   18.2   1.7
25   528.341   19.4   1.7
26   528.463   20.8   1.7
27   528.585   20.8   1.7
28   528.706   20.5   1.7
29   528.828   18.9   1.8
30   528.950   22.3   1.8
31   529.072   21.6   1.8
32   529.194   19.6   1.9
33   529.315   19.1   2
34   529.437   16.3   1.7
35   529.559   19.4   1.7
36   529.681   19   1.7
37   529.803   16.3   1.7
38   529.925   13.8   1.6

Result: 19.1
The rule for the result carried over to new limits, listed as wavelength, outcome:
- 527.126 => 16.7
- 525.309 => 16.1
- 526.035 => 18.2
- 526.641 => 15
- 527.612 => 18.5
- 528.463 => 20.8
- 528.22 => 18.2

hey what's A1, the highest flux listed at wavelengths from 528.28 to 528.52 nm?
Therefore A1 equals 20.8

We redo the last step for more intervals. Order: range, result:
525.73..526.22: 20.4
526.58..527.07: 15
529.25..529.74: 19.4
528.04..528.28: 18.2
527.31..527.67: 20.5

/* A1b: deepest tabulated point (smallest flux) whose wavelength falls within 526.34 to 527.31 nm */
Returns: 14.3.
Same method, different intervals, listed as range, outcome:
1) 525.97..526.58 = 16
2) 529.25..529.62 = 16.3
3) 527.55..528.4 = 15.6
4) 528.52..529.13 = 18.9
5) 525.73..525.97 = 17.8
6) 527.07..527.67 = 15.8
